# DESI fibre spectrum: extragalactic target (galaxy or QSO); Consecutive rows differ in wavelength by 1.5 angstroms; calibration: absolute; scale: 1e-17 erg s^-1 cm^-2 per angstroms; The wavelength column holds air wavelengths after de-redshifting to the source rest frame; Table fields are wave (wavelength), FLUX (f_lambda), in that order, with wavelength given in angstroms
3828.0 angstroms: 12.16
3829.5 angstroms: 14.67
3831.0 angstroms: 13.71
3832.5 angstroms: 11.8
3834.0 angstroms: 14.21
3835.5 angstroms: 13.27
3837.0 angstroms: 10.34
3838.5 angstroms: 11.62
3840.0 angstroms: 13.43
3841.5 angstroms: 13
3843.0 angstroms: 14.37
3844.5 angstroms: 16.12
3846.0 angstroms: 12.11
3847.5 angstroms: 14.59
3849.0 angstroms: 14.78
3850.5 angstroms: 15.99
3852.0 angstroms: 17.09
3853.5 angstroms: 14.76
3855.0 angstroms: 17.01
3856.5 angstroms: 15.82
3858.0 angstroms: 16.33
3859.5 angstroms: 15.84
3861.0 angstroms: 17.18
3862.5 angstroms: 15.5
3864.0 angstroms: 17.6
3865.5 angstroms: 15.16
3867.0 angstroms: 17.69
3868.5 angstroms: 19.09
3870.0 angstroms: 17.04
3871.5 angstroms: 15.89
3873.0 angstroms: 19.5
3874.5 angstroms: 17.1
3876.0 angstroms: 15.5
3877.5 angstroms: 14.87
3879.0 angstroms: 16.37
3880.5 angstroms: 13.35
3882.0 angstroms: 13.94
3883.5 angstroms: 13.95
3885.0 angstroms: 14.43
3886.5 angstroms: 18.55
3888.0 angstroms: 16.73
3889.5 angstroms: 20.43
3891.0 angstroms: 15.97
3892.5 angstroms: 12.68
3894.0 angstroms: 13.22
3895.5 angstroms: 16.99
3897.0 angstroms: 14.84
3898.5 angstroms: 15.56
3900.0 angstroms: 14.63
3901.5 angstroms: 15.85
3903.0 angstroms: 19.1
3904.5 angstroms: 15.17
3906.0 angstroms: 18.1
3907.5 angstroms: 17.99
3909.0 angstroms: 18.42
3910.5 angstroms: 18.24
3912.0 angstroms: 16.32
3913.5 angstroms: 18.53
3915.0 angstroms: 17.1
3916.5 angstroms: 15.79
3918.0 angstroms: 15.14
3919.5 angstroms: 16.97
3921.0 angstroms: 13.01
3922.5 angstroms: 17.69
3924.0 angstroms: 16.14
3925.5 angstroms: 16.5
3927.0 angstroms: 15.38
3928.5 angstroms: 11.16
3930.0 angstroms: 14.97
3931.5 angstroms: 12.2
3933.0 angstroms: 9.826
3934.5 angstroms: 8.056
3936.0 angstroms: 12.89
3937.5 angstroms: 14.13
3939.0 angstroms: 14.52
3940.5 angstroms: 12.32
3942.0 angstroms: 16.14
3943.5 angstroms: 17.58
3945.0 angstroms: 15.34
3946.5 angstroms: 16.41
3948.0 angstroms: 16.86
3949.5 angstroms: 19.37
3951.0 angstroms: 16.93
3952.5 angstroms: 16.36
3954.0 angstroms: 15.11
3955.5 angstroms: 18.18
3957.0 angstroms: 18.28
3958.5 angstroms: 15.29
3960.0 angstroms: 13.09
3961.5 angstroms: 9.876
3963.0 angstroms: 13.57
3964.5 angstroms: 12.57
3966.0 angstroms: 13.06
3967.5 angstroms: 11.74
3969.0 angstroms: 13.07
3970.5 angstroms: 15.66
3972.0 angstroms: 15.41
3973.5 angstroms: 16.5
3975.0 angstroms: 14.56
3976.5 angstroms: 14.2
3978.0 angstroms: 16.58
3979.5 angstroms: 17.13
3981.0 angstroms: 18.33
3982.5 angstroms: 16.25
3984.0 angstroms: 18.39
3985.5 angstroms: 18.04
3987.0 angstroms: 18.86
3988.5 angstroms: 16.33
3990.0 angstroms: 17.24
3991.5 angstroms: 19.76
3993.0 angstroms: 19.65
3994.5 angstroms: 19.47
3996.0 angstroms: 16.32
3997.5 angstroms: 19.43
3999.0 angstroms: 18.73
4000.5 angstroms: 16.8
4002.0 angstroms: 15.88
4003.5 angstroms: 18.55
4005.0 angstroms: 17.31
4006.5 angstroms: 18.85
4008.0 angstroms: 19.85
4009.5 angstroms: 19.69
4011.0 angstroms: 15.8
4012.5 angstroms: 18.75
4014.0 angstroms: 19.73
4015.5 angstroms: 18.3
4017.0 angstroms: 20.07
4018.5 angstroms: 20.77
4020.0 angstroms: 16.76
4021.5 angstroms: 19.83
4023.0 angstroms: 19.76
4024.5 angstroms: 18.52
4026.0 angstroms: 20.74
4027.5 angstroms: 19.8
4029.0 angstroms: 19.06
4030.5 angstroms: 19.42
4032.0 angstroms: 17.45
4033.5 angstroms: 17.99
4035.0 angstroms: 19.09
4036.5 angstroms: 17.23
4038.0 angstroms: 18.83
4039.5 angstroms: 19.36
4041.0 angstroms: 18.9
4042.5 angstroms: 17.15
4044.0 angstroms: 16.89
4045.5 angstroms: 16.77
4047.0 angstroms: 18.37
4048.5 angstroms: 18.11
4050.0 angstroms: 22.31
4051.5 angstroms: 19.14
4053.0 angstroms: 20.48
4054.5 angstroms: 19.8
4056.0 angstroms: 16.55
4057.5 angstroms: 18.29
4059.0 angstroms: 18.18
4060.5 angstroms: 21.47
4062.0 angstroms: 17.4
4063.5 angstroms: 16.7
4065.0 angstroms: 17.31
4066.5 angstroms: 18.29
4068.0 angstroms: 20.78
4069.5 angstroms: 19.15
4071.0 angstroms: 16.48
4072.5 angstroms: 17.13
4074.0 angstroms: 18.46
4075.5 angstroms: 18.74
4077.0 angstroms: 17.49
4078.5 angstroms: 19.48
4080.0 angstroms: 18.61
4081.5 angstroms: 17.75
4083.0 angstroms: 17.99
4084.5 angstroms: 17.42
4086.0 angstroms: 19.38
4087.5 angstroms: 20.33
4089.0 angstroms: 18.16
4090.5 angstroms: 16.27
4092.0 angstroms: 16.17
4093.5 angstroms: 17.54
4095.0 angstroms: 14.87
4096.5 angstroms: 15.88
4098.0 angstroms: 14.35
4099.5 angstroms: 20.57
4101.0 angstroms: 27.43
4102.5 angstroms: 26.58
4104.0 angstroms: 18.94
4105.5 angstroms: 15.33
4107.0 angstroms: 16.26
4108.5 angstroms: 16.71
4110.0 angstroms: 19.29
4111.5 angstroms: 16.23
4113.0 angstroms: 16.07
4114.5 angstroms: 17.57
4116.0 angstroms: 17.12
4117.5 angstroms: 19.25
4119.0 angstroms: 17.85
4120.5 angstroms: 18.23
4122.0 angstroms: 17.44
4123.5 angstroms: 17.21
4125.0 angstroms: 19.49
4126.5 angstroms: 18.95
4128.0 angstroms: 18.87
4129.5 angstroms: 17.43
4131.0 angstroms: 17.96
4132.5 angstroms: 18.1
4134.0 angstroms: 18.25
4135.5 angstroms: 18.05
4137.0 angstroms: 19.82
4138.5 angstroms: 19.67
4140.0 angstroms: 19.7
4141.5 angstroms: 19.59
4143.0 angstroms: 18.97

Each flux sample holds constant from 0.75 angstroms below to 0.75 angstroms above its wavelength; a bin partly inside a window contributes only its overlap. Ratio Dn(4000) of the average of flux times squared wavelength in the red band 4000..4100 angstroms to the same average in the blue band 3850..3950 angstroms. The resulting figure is 1.3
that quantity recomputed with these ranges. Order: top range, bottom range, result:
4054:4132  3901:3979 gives 1.29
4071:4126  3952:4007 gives 1.18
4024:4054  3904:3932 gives 1.24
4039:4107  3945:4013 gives 1.17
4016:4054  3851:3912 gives 1.25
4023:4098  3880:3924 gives 1.22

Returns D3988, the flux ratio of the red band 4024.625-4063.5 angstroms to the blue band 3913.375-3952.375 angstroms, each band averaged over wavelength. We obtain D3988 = 1.2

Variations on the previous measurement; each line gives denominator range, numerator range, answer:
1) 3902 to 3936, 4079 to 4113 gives 1.18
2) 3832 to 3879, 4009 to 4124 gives 1.20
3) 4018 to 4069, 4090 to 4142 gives 0.97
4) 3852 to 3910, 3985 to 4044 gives 1.14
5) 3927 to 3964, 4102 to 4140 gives 1.26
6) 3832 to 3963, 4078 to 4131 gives 1.18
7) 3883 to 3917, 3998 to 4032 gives 1.14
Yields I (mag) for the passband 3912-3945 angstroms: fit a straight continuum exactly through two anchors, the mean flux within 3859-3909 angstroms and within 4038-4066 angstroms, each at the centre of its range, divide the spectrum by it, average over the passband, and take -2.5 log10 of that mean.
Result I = 0.15 mag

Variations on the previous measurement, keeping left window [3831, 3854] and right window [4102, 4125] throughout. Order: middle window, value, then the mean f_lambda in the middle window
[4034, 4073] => -0.09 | 18.5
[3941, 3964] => -0.02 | 15.8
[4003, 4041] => -0.14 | 18.9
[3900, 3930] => -0.10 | 16.4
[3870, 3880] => -0.15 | 16.5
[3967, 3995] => -0.05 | 16.7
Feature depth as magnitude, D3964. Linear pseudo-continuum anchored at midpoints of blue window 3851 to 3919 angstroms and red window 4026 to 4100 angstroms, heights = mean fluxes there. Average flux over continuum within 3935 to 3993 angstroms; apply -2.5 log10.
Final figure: 0.100 mag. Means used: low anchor 16.4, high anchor 18.2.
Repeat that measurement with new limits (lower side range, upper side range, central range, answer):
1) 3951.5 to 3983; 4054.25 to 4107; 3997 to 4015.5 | -0.13 mag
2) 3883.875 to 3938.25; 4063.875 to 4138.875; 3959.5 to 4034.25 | -0.03 mag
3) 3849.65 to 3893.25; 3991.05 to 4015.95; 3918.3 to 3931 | 0.13 mag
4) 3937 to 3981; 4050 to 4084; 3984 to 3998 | -0.13 mag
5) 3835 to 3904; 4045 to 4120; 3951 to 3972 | 0.16 mag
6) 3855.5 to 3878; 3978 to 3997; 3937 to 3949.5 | 0.12 mag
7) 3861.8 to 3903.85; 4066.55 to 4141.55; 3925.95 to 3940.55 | 0.30 mag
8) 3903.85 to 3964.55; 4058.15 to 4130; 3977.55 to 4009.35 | -0.10 mag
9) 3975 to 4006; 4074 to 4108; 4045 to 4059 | -0.05 mag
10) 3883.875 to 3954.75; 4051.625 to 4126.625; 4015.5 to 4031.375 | -0.13 mag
